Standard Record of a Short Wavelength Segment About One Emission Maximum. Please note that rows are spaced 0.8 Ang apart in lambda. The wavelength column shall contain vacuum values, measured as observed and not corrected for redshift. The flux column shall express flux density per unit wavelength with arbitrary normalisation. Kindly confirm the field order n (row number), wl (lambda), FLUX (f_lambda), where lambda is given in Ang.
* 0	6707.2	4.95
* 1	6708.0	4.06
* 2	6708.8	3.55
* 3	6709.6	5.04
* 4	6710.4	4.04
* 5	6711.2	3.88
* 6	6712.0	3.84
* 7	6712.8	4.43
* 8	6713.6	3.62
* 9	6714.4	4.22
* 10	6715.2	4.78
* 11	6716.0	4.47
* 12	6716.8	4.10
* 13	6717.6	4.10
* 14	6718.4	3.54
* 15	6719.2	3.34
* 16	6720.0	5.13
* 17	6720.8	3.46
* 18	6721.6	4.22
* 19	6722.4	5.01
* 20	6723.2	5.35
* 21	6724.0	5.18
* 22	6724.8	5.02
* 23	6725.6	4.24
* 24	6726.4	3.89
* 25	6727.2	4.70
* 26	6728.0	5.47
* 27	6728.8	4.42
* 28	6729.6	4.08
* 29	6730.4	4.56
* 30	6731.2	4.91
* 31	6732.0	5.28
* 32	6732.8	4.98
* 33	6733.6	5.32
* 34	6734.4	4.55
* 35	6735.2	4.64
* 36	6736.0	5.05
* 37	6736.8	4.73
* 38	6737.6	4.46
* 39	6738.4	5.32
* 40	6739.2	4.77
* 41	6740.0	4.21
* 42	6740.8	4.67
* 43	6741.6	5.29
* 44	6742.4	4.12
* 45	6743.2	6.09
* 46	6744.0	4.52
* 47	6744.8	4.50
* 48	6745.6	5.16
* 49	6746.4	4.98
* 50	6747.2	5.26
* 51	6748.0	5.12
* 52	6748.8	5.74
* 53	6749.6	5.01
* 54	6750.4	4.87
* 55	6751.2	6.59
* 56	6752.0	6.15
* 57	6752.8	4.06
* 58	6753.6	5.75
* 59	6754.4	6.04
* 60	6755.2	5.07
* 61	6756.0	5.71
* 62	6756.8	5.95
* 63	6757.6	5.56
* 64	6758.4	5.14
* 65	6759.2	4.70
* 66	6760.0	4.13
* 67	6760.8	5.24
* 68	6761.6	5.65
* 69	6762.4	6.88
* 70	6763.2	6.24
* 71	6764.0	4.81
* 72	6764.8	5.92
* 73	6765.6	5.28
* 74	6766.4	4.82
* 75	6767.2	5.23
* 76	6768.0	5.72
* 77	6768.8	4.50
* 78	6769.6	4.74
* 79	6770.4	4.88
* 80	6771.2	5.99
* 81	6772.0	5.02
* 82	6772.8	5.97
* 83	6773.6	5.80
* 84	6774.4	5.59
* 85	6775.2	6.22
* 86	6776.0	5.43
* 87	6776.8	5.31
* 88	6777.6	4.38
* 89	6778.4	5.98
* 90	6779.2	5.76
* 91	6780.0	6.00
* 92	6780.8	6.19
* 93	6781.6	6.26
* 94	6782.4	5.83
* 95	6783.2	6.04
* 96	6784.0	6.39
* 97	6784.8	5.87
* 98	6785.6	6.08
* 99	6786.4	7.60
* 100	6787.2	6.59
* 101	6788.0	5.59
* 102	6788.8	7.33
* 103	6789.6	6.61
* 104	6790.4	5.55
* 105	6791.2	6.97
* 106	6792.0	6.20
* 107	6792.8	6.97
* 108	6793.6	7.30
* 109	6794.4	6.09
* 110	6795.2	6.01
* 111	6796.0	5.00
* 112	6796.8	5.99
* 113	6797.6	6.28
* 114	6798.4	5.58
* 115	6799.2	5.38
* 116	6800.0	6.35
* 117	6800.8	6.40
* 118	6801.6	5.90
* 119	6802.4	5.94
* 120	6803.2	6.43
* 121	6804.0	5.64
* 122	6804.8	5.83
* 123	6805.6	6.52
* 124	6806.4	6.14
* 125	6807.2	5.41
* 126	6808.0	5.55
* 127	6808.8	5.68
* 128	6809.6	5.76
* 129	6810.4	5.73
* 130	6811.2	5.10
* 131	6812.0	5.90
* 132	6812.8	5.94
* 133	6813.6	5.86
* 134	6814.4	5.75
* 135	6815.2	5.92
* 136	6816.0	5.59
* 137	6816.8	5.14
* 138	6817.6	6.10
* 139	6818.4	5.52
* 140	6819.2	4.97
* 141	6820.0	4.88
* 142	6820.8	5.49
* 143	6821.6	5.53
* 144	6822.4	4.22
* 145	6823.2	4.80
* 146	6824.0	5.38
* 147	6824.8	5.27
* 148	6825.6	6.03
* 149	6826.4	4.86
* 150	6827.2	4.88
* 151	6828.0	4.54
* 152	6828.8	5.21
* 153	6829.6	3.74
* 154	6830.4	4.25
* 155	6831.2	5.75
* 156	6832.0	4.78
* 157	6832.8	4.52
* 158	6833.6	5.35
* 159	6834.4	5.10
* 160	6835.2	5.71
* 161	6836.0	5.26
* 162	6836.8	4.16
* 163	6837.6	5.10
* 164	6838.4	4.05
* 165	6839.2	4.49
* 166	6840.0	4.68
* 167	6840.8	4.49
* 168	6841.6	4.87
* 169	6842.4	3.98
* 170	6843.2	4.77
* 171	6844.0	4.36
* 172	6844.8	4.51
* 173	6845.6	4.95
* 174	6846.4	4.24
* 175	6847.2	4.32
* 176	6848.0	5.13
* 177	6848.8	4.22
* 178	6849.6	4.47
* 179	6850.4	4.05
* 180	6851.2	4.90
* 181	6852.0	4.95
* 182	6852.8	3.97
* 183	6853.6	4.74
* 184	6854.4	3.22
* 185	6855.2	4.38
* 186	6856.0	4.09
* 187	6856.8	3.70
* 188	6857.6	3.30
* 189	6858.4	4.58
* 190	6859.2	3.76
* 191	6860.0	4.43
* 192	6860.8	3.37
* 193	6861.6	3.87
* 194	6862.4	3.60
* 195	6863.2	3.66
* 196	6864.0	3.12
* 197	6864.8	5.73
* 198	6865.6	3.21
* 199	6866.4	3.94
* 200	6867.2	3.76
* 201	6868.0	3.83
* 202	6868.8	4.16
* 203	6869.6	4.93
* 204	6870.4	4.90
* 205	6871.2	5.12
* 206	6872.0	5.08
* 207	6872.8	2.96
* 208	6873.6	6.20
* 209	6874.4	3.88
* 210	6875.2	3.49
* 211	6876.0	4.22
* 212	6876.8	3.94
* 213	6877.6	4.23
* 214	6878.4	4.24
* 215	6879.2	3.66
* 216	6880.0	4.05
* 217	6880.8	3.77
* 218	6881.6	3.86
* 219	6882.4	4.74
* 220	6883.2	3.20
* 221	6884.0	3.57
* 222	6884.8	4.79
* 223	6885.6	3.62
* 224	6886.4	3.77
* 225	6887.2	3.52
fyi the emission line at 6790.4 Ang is Mg II 2798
